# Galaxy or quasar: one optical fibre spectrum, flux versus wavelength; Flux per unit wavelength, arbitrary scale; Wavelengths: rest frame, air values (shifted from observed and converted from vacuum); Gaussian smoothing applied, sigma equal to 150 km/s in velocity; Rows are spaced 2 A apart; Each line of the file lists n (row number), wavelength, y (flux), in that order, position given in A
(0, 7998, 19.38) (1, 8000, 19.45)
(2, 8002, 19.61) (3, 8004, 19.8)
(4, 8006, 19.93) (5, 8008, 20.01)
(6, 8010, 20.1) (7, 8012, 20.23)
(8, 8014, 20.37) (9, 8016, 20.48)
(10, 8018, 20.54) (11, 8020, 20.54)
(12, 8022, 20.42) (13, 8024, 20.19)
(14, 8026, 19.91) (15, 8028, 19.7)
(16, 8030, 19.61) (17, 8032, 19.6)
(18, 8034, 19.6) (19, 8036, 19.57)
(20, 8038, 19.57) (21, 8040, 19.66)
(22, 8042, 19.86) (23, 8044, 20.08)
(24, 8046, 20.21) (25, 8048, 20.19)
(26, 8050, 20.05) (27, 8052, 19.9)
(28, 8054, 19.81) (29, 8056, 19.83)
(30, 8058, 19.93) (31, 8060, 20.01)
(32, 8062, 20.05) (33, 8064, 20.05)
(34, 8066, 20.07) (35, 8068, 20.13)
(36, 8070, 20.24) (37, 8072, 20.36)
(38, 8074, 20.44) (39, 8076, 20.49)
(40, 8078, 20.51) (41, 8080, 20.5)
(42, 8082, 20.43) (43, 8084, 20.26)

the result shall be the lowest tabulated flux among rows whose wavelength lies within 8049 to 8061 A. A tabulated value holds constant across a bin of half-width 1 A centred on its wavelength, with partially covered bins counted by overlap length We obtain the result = 19.81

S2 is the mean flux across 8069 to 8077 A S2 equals 20.4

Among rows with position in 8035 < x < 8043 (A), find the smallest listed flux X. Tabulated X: 19.57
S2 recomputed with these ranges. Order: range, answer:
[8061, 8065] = 20.1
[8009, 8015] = 20.2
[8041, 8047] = 20.1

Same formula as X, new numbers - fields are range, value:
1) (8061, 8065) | 20.05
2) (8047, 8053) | 19.9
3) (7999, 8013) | 19.45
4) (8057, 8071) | 19.93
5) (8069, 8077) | 20.24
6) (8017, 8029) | 19.7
